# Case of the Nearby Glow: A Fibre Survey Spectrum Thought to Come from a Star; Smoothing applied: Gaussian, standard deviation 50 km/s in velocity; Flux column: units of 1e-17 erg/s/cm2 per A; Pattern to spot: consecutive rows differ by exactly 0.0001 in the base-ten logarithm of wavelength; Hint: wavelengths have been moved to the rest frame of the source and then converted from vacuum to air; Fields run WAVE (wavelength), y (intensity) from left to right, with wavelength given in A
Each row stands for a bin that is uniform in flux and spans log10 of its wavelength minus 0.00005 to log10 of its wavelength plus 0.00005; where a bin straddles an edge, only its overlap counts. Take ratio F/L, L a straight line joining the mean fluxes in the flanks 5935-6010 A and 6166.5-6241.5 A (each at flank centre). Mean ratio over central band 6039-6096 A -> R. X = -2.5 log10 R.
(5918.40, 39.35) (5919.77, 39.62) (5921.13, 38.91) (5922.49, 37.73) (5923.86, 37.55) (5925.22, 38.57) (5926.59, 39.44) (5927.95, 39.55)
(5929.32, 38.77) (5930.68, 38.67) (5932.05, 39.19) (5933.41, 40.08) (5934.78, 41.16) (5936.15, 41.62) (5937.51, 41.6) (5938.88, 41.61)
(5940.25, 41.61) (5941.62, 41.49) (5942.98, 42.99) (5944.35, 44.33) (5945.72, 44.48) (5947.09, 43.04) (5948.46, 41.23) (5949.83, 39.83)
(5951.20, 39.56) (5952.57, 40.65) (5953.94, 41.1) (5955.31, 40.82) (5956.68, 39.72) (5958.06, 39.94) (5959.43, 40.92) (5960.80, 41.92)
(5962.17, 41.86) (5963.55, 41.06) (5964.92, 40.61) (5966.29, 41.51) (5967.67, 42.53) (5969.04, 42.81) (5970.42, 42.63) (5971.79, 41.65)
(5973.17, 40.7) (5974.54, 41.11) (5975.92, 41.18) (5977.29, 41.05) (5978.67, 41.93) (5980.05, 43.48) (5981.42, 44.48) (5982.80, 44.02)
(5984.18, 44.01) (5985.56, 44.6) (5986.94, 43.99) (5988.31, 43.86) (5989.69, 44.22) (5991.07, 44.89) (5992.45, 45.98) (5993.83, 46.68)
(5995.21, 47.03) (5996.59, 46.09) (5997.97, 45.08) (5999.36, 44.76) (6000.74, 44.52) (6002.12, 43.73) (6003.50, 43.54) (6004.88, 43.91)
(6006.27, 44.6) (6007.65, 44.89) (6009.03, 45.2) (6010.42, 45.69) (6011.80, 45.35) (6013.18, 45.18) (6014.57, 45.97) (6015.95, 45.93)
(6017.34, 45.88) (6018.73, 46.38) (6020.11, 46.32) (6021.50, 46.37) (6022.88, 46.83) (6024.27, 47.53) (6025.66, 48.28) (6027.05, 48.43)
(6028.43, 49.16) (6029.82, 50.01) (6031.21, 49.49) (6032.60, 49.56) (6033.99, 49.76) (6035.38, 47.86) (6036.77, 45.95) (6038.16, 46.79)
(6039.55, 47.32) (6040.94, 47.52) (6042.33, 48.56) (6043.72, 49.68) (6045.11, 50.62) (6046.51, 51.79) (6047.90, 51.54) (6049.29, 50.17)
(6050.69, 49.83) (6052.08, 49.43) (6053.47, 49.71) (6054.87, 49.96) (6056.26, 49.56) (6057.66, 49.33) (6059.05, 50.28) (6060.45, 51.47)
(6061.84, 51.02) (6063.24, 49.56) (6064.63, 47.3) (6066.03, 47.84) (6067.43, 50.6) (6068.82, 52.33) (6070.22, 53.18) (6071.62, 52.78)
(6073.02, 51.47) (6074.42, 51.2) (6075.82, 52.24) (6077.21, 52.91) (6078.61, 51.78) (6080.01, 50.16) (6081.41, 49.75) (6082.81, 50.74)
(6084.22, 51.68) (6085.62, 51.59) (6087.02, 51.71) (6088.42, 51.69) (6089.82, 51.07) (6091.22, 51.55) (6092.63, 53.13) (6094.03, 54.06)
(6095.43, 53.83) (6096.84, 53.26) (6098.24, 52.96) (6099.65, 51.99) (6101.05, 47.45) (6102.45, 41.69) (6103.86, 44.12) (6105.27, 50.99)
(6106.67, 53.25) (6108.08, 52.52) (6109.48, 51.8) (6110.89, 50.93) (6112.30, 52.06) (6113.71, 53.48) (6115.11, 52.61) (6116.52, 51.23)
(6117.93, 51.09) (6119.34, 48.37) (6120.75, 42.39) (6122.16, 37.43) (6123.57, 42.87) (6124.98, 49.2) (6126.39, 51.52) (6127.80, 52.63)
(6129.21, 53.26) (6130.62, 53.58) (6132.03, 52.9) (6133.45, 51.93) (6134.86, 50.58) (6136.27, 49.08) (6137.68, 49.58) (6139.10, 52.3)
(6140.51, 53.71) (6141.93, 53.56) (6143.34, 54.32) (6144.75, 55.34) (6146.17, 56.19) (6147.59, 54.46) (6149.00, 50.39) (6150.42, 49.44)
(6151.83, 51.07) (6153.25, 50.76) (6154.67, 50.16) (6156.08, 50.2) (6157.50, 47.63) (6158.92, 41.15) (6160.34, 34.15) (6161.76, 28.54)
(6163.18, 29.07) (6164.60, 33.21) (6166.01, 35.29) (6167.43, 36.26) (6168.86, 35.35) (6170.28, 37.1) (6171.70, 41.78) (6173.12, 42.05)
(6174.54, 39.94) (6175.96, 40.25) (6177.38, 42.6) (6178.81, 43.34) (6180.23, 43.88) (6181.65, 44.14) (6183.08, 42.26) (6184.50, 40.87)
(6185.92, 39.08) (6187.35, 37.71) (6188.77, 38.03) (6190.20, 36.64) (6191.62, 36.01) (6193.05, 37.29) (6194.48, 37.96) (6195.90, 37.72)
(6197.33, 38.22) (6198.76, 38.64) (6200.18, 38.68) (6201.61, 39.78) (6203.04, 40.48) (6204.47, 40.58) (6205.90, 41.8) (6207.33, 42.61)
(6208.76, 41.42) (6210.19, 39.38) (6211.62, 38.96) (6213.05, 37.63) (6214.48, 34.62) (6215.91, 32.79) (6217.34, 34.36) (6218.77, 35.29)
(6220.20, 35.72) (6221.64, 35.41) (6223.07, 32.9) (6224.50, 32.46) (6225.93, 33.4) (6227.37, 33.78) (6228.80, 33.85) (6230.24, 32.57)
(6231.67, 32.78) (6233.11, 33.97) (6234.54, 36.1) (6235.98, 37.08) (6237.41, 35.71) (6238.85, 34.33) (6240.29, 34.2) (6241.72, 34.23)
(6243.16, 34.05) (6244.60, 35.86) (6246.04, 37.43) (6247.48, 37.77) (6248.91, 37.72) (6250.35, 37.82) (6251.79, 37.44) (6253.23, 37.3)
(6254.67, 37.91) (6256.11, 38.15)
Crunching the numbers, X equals -0.241 mag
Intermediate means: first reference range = 42.8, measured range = 50.8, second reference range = 37.6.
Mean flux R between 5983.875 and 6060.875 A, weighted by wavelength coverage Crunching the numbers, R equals 47.2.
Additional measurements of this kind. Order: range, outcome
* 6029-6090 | 50.2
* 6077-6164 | 49.7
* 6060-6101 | 51.5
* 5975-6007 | 44.2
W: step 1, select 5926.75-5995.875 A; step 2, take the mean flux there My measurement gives 42.1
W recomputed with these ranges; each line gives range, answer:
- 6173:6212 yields 40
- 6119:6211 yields 43.8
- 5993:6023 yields 45.4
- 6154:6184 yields 39.9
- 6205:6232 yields 36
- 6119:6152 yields 50.7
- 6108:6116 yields 52.2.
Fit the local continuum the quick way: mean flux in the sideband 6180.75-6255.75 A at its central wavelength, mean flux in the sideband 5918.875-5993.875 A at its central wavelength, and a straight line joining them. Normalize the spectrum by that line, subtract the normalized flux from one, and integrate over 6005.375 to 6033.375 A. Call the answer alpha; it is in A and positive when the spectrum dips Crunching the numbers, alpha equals -4.4 A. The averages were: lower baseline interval 41.6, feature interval 46.8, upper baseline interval 37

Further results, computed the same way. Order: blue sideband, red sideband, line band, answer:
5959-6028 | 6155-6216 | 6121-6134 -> -2.74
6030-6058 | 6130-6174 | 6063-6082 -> -1.01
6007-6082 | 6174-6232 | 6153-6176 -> 0.75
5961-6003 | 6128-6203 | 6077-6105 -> -4.61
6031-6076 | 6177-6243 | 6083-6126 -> -4.03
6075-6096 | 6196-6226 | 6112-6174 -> -2.17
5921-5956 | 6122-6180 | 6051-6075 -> -3.63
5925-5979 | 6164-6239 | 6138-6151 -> -5.00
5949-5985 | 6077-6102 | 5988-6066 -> -1.62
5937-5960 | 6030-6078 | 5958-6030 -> 1.26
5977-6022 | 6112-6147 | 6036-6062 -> -1.28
